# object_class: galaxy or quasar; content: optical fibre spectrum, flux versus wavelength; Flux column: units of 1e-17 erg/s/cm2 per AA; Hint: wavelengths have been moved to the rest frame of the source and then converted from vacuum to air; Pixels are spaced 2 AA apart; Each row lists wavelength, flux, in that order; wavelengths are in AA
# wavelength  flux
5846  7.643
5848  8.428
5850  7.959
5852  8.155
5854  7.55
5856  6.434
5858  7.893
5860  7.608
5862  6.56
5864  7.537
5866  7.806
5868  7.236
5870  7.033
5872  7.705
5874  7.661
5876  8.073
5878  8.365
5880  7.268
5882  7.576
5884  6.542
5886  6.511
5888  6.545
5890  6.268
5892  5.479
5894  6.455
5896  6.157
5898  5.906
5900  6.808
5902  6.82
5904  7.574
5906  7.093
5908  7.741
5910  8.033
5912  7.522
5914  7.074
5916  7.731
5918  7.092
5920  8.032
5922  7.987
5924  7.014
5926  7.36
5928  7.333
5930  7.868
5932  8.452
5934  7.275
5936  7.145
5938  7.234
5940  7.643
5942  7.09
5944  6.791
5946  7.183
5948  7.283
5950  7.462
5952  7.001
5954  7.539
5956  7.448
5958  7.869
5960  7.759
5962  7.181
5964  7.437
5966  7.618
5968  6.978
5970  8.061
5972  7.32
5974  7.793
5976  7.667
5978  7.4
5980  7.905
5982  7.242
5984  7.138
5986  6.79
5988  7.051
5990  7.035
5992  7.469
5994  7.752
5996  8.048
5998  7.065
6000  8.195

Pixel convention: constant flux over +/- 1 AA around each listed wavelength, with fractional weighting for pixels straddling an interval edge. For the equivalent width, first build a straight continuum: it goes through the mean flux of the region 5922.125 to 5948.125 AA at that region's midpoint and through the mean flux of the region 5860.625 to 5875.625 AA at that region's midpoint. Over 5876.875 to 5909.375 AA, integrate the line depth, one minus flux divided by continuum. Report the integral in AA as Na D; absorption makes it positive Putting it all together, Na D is 2.44 AA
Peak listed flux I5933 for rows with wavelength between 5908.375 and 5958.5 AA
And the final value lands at 8.452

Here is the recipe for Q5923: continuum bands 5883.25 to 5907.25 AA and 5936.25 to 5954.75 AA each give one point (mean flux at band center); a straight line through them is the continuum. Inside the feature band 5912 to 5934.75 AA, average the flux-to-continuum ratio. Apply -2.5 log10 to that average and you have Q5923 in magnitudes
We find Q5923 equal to -0.10 mag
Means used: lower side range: 6.53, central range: 7.57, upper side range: 7.24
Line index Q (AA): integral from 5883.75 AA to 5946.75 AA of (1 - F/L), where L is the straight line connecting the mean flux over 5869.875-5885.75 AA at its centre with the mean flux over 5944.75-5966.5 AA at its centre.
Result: 2.88 AA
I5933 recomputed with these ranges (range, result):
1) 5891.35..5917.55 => 8.033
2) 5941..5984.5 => 8.061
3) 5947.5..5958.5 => 7.869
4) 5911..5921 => 8.032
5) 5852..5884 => 8.365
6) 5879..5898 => 7.576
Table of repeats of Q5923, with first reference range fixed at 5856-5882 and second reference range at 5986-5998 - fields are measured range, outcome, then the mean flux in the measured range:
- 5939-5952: 0.031 mag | 7.22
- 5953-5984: -0.019 mag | 7.53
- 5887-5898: 0.213 mag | 6.16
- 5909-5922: -0.021 mag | 7.61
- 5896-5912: 0.056 mag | 7.1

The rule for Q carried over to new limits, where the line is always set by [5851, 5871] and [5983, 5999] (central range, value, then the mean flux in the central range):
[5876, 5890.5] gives 0.51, 7.11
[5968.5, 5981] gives -0.61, 7.66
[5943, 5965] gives -0.12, 7.36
